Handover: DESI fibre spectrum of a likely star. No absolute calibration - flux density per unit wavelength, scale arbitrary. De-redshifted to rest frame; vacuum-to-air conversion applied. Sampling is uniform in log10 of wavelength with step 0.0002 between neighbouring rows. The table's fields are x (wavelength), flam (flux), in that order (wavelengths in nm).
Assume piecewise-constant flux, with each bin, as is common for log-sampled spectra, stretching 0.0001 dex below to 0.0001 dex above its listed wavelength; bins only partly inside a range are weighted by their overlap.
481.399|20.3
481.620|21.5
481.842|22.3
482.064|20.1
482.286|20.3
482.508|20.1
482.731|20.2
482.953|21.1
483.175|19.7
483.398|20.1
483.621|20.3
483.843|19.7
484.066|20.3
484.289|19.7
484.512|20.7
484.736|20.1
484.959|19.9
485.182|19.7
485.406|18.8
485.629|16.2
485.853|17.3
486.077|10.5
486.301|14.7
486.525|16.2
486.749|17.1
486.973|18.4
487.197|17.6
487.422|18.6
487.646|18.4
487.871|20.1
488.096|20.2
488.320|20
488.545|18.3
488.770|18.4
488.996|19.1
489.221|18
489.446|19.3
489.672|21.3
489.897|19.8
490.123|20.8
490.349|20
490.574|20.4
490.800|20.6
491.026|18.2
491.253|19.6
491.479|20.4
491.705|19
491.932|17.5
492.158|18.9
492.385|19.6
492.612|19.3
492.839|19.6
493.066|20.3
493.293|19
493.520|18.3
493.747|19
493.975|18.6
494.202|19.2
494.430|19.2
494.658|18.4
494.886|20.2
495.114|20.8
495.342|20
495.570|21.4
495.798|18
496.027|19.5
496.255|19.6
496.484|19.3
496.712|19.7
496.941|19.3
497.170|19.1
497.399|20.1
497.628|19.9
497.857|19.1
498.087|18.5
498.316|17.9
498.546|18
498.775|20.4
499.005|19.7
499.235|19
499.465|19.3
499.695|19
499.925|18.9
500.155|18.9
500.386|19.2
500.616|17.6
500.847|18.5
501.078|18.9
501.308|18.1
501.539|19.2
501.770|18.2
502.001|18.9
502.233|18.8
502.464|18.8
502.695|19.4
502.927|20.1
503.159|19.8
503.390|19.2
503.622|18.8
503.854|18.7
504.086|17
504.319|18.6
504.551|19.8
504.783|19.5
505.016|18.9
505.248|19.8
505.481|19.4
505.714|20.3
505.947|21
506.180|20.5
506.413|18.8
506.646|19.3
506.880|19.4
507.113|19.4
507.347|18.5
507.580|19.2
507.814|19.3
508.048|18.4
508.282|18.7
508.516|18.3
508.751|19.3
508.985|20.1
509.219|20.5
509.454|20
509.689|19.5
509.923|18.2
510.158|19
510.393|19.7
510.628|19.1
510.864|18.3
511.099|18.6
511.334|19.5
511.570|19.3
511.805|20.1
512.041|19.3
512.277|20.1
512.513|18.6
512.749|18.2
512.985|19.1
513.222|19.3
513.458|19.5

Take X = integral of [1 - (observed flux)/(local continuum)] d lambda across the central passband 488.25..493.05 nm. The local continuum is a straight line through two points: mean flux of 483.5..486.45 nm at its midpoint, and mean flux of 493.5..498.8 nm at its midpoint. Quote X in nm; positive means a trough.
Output -0.16 nm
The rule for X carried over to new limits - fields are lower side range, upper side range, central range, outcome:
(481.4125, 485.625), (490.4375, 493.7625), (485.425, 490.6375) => 0.38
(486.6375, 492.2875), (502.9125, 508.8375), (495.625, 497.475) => -0.02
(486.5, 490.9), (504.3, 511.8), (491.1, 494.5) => 0.01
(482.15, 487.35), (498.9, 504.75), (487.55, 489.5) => -0.04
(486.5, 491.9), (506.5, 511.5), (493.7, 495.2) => -0.01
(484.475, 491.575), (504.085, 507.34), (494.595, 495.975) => -0.06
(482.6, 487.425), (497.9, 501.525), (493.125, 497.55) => -0.17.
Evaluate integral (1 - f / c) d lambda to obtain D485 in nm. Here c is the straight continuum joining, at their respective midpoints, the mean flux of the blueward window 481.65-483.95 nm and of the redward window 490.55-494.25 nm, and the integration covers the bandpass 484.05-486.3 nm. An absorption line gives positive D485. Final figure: 0.23 nm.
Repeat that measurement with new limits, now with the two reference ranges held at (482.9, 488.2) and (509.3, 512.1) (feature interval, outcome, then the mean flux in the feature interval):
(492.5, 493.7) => -0.04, 19.3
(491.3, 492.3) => -0.02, 19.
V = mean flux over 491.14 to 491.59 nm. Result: 20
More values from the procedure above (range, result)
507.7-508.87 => 18.8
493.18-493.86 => 18.8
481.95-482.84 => 20.2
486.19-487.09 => 16.6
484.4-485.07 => 20.2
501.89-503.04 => 19.2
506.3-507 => 19.2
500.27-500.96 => 18.4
